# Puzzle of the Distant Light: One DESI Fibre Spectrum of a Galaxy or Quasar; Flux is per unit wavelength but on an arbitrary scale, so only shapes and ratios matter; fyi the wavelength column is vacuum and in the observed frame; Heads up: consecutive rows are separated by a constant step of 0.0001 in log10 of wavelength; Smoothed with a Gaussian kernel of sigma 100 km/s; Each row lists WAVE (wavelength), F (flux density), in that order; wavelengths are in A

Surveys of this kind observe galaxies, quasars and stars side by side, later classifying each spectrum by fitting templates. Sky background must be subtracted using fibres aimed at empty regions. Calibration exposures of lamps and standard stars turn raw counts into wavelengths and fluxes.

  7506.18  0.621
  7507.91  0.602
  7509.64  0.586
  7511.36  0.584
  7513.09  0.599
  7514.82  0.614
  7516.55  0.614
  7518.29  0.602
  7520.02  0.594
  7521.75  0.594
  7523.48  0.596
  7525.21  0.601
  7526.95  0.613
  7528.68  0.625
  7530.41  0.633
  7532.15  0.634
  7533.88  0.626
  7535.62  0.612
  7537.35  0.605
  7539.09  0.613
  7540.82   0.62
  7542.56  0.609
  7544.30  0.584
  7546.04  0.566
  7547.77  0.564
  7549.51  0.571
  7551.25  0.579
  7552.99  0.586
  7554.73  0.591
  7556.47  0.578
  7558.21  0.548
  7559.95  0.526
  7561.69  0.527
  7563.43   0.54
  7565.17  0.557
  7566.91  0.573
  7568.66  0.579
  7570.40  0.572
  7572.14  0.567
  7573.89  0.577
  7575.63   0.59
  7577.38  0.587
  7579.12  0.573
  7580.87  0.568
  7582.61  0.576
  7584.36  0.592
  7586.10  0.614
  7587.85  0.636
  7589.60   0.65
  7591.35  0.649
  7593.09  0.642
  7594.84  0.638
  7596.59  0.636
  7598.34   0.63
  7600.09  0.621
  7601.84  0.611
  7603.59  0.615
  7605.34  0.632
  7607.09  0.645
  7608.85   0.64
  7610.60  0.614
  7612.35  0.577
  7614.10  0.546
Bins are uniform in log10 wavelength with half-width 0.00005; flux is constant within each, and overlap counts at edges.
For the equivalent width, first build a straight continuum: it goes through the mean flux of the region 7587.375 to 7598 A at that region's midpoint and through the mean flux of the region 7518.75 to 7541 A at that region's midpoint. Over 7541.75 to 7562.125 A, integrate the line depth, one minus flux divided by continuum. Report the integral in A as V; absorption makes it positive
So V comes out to 1.7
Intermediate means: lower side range 0.613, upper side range 0.641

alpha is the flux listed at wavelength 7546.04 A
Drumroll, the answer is 0.566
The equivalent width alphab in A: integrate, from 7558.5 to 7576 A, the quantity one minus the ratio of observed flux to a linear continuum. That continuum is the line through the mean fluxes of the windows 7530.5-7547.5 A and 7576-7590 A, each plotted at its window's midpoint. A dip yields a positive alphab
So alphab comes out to 1.2 A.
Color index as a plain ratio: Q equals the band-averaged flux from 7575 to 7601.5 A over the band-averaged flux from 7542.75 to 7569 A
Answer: 1.1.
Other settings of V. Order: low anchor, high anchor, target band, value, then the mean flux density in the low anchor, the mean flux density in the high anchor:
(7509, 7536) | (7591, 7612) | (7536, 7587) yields 3.40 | 0.608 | 0.629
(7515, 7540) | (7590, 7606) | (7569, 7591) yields 1.17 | 0.612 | 0.631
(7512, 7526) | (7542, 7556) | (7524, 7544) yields -0.85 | 0.601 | 0.58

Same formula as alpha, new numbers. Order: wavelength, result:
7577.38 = 0.587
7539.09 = 0.613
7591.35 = 0.649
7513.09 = 0.599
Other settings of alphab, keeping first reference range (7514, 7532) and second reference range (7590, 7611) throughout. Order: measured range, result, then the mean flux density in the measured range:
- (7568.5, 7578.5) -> 0.73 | 0.579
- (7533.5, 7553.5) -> 0.69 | 0.594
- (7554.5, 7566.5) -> 1.34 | 0.551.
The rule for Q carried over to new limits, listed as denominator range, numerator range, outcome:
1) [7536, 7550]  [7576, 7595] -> 1.03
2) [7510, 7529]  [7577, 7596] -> 1.02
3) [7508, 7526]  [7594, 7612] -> 1.05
